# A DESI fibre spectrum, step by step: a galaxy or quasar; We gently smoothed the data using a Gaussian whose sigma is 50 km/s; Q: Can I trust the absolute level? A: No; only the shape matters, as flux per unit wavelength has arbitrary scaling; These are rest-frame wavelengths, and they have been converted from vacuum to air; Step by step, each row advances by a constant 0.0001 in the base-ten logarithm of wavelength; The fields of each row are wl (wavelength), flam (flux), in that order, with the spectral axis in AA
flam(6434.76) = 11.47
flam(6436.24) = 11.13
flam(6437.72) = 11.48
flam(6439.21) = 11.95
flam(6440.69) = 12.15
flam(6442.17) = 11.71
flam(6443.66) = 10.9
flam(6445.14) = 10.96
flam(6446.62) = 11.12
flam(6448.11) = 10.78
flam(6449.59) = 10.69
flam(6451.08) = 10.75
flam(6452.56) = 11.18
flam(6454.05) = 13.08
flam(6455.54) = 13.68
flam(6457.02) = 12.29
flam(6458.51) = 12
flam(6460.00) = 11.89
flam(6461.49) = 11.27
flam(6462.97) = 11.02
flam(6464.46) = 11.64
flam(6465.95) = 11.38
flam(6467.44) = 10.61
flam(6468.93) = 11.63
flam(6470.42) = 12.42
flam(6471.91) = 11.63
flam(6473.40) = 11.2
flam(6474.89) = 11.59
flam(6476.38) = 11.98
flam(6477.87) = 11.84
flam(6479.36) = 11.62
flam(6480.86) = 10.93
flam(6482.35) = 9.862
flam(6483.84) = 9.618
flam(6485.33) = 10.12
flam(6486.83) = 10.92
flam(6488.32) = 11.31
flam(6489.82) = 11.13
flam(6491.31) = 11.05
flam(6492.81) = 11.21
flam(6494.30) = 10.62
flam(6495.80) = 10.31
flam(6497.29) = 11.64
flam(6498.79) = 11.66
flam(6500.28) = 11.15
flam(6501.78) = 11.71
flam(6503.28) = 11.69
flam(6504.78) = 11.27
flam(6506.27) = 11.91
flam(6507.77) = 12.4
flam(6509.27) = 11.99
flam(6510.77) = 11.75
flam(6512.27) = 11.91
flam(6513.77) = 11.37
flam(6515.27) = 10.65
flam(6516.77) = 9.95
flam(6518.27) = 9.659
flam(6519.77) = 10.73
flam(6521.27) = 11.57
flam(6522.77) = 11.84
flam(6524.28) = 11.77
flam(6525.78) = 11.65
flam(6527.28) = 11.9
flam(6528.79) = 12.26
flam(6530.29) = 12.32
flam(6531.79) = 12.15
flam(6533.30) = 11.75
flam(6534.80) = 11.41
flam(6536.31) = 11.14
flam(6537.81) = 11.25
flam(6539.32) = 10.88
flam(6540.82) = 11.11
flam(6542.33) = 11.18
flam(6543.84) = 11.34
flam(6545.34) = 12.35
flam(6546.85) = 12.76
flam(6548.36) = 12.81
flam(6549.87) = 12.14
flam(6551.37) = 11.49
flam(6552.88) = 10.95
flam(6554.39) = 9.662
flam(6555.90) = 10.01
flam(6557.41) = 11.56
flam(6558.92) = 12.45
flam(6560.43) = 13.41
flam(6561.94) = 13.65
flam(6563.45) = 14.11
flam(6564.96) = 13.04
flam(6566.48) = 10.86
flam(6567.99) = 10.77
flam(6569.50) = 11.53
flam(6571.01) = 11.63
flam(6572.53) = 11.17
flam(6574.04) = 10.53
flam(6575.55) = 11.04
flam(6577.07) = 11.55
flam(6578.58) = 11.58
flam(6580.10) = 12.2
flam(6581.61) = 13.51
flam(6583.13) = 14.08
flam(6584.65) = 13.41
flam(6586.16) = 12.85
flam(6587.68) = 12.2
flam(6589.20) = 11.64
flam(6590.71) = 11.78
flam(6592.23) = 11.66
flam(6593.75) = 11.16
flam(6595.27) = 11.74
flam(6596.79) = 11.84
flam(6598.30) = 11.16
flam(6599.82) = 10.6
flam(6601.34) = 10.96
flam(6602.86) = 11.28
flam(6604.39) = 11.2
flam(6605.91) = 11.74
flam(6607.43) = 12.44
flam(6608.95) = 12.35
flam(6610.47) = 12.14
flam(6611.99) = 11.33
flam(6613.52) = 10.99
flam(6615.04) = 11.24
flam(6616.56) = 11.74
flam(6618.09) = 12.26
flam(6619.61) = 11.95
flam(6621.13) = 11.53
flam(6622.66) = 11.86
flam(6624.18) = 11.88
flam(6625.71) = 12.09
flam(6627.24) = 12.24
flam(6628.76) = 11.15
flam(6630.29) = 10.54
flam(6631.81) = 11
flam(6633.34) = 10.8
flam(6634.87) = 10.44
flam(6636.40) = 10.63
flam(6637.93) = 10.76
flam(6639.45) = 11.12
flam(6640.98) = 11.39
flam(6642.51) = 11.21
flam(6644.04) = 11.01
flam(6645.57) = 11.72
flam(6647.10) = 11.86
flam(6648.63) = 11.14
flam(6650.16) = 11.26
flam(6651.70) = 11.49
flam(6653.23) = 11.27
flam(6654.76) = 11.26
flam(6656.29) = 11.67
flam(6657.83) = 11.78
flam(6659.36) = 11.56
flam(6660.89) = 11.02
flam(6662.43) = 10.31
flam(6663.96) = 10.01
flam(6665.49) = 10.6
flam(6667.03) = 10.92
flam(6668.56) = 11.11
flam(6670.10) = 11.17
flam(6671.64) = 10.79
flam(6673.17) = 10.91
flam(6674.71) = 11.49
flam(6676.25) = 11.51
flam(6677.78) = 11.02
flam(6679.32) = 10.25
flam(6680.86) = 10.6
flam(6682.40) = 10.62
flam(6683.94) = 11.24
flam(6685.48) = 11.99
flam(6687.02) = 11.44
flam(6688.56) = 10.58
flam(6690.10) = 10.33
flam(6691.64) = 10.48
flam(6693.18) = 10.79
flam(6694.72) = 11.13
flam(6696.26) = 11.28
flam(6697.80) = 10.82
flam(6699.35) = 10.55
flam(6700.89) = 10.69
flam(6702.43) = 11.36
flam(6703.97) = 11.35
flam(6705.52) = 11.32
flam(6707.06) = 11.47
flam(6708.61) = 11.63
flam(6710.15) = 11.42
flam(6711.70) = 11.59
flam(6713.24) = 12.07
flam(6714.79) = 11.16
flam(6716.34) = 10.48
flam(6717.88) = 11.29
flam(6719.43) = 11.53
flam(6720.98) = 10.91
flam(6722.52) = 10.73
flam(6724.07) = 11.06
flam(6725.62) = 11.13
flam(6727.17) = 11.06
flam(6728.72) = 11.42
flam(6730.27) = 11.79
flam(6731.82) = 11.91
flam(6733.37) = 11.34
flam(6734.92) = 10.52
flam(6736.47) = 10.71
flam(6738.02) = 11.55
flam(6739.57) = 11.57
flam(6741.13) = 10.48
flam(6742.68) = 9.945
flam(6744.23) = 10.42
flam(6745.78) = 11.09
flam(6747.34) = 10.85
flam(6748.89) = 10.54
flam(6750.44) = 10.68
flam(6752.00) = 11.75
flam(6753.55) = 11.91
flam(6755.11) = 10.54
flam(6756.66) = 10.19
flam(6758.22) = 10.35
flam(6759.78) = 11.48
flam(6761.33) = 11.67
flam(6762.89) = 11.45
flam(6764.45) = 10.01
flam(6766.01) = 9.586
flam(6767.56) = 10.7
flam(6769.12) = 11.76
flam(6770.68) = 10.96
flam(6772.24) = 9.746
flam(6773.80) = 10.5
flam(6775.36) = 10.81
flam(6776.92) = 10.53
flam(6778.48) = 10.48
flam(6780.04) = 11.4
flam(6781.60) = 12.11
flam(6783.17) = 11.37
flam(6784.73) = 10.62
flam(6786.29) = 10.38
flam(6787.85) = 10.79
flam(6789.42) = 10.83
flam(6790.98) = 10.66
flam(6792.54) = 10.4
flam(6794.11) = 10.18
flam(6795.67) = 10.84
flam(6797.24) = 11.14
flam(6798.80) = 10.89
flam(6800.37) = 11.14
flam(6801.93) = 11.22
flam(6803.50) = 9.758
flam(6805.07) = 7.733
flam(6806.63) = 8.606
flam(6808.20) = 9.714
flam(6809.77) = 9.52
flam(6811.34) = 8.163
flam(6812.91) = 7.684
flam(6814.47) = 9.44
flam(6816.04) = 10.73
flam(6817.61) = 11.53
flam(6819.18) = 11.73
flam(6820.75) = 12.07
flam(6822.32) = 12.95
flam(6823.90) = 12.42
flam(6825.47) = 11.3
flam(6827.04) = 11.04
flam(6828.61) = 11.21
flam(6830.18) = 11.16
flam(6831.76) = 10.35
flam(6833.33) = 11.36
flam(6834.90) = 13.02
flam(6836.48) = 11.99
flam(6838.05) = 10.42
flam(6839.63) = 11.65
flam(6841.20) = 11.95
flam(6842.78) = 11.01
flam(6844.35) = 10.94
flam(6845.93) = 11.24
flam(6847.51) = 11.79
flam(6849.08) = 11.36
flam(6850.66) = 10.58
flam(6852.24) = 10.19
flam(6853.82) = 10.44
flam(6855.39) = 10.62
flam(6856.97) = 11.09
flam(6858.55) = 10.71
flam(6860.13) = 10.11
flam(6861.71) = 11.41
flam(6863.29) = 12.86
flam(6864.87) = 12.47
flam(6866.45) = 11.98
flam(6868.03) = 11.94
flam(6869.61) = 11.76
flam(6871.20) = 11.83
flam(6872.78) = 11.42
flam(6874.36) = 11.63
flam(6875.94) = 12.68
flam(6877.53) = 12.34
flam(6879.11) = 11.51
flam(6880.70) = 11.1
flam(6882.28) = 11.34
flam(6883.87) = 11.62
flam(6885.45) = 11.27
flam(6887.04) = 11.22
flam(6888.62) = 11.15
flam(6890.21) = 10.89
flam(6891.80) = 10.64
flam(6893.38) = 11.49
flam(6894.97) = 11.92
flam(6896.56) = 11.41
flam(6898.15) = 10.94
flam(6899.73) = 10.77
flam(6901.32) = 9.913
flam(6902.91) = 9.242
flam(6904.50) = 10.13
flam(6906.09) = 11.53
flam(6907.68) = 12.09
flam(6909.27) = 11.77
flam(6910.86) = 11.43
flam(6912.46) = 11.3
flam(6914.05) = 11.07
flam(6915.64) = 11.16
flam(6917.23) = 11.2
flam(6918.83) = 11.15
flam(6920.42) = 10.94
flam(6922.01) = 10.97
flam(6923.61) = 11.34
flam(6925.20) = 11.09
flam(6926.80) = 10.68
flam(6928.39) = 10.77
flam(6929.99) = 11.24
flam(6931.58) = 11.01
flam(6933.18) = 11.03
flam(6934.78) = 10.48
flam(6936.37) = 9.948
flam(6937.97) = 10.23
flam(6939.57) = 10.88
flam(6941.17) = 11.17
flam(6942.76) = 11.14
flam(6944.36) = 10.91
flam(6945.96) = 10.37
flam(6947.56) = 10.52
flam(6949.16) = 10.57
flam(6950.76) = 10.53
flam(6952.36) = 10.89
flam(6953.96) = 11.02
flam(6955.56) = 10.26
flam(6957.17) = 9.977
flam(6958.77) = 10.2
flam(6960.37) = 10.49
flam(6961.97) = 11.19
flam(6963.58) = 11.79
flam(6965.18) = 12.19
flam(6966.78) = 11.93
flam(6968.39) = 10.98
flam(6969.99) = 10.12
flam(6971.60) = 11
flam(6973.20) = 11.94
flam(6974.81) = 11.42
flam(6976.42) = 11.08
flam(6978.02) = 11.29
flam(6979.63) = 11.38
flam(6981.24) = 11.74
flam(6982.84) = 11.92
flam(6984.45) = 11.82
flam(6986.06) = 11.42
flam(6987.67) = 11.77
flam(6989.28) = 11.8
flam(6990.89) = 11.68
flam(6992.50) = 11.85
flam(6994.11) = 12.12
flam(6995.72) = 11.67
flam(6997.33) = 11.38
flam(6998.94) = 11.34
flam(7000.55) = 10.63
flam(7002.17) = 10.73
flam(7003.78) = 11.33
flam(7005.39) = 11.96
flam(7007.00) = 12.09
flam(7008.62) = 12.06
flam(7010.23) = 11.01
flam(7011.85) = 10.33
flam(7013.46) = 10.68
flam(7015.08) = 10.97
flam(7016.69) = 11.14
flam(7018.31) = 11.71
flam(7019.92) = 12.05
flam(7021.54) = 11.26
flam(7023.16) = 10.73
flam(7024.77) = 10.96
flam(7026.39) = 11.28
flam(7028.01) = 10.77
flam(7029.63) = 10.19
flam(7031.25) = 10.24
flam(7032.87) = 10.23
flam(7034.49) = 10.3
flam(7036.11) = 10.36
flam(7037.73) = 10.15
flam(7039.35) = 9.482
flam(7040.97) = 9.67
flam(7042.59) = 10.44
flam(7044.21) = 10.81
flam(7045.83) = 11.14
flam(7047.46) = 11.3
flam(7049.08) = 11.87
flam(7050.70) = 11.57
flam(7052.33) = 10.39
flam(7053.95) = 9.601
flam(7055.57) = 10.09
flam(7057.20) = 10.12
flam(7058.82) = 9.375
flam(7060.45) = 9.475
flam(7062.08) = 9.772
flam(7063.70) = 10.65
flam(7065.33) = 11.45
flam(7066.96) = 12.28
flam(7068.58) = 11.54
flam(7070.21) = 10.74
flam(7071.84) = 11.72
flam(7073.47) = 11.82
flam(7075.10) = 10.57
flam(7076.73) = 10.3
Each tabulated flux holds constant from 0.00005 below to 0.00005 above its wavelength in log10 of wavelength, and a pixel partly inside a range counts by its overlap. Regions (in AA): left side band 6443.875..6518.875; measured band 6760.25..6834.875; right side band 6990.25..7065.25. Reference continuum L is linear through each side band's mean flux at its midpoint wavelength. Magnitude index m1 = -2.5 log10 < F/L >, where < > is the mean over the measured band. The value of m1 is 0.037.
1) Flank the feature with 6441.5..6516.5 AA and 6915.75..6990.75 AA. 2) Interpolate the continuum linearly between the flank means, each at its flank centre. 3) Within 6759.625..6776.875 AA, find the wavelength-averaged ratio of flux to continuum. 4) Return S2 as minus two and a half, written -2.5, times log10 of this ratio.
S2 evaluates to 0.04 mag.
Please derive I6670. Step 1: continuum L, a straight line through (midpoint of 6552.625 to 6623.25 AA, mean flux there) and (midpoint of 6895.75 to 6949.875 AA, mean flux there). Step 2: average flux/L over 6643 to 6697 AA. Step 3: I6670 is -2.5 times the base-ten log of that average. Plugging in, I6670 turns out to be 0.05 mag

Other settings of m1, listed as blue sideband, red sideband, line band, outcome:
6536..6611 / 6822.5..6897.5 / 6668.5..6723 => 0.05 mag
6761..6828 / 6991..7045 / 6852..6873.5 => -0.06 mag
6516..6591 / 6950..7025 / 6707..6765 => 0.04 mag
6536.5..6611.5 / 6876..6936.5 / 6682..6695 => 0.06 mag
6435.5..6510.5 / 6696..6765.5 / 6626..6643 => 0.01 mag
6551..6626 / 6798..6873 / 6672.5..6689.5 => 0.04 mag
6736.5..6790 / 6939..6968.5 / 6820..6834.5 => -0.07 mag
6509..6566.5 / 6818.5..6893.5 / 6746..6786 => 0.06 mag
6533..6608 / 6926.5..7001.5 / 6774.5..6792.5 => 0.05 mag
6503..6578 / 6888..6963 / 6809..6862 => 0.01 mag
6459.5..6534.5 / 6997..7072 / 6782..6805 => 0.04 mag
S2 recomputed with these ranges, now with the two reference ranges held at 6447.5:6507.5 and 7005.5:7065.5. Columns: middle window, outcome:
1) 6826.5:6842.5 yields -0.05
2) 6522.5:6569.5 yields -0.05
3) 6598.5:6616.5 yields -0.03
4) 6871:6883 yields -0.08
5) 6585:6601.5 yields -0.04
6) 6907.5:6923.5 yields -0.04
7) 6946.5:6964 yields 0.02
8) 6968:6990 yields -0.06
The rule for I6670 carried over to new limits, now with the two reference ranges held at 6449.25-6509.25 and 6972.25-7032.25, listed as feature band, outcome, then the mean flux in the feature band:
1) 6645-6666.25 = 0.02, 11.2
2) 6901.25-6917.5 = 0.03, 11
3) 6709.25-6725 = 0.01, 11.2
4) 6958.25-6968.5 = 0.00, 11.3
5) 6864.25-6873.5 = -0.05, 11.9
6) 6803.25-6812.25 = 0.27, 8.84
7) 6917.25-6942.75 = 0.05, 10.9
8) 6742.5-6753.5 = 0.05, 10.9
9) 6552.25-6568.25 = -0.05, 11.9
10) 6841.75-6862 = 0.05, 10.9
